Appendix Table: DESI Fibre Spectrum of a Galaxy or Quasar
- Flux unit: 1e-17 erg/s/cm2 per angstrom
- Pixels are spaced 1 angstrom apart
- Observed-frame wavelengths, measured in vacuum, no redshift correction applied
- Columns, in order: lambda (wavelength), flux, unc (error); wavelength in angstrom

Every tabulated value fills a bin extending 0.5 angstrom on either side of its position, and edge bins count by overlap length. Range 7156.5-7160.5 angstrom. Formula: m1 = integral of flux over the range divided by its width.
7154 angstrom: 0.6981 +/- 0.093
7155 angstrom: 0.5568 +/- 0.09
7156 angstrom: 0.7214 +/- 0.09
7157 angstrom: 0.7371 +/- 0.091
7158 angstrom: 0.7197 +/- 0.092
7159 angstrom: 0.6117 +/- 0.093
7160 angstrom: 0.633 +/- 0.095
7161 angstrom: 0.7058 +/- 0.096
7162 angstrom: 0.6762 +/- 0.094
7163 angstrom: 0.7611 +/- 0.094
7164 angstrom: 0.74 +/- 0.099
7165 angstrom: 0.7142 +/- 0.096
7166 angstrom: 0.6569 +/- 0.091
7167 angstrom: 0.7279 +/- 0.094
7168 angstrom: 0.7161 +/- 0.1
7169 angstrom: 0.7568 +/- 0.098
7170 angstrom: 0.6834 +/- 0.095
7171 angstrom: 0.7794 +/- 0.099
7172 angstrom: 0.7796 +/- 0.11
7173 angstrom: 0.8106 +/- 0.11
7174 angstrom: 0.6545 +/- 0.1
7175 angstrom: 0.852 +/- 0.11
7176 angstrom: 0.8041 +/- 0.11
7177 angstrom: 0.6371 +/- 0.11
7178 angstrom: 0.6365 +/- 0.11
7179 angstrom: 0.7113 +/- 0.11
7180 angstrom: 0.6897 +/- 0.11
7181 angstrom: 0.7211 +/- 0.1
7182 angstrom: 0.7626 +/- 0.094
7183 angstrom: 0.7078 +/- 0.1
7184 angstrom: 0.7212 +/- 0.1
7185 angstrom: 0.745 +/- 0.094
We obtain 0.675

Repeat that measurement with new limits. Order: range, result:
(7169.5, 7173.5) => 0.763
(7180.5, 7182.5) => 0.742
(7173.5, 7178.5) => 0.717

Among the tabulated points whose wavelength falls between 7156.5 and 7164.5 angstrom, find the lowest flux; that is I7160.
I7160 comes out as 0.6117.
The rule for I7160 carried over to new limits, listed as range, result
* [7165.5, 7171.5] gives 0.6569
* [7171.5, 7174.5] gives 0.6545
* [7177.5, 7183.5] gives 0.6365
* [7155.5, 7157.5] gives 0.7214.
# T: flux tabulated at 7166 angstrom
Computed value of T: 0.6569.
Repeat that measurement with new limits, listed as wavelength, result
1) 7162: 0.6762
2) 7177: 0.6371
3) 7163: 0.7611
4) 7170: 0.6834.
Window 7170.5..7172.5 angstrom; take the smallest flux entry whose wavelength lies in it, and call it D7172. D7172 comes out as 0.7794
